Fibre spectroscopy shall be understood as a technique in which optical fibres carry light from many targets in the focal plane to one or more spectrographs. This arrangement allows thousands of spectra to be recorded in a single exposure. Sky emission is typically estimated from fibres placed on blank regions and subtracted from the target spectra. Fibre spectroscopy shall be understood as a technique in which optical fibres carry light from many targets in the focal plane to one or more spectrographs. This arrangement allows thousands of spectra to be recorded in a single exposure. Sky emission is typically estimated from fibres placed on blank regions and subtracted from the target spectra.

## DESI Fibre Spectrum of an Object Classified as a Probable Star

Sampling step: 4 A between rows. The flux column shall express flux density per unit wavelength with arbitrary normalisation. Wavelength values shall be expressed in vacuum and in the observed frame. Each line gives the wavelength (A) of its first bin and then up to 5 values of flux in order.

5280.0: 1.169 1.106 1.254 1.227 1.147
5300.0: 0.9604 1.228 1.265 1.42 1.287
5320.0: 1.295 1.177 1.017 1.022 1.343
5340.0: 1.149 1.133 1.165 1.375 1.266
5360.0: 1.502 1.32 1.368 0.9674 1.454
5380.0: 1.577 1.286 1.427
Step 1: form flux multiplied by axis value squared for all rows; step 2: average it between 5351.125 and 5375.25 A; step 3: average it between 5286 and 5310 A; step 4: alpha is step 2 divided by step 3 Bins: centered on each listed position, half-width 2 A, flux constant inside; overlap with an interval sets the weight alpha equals 1.13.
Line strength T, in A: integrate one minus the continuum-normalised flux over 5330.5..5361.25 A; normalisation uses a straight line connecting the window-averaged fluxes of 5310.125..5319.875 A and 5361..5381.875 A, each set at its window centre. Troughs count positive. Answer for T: 2.3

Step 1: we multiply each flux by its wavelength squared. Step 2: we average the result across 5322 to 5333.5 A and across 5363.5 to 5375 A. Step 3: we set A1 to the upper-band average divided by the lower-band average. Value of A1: 1.16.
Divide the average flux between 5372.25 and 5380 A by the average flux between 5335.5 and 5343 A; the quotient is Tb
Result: 1.1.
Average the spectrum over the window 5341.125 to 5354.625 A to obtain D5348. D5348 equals 1.22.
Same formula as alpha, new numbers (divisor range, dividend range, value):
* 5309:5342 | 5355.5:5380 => 1.12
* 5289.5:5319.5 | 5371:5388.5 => 1.14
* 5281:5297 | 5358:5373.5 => 1.13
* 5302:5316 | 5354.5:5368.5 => 1.07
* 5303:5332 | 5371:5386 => 1.12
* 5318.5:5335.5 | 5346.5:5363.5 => 1.18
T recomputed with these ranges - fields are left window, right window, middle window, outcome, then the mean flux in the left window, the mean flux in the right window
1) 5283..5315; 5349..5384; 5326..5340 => 1.6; 1.21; 1.34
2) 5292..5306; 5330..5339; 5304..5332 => -1.8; 1.13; 1.18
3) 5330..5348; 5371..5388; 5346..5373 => -0.7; 1.16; 1.35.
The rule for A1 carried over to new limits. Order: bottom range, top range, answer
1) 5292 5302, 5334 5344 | 1.14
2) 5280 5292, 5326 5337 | 0.95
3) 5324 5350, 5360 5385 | 1.19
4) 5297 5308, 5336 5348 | 1.06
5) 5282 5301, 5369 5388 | 1.20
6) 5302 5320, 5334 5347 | 0.94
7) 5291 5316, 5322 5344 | 0.95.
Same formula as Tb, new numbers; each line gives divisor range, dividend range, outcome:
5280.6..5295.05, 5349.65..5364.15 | 1.15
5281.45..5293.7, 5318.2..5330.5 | 0.97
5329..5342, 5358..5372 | 1.15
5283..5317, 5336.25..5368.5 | 1.06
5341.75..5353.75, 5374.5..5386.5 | 1.18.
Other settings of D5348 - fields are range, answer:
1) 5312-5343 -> 1.2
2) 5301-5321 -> 1.28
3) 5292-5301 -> 1.1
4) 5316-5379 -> 1.24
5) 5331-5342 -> 1.18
